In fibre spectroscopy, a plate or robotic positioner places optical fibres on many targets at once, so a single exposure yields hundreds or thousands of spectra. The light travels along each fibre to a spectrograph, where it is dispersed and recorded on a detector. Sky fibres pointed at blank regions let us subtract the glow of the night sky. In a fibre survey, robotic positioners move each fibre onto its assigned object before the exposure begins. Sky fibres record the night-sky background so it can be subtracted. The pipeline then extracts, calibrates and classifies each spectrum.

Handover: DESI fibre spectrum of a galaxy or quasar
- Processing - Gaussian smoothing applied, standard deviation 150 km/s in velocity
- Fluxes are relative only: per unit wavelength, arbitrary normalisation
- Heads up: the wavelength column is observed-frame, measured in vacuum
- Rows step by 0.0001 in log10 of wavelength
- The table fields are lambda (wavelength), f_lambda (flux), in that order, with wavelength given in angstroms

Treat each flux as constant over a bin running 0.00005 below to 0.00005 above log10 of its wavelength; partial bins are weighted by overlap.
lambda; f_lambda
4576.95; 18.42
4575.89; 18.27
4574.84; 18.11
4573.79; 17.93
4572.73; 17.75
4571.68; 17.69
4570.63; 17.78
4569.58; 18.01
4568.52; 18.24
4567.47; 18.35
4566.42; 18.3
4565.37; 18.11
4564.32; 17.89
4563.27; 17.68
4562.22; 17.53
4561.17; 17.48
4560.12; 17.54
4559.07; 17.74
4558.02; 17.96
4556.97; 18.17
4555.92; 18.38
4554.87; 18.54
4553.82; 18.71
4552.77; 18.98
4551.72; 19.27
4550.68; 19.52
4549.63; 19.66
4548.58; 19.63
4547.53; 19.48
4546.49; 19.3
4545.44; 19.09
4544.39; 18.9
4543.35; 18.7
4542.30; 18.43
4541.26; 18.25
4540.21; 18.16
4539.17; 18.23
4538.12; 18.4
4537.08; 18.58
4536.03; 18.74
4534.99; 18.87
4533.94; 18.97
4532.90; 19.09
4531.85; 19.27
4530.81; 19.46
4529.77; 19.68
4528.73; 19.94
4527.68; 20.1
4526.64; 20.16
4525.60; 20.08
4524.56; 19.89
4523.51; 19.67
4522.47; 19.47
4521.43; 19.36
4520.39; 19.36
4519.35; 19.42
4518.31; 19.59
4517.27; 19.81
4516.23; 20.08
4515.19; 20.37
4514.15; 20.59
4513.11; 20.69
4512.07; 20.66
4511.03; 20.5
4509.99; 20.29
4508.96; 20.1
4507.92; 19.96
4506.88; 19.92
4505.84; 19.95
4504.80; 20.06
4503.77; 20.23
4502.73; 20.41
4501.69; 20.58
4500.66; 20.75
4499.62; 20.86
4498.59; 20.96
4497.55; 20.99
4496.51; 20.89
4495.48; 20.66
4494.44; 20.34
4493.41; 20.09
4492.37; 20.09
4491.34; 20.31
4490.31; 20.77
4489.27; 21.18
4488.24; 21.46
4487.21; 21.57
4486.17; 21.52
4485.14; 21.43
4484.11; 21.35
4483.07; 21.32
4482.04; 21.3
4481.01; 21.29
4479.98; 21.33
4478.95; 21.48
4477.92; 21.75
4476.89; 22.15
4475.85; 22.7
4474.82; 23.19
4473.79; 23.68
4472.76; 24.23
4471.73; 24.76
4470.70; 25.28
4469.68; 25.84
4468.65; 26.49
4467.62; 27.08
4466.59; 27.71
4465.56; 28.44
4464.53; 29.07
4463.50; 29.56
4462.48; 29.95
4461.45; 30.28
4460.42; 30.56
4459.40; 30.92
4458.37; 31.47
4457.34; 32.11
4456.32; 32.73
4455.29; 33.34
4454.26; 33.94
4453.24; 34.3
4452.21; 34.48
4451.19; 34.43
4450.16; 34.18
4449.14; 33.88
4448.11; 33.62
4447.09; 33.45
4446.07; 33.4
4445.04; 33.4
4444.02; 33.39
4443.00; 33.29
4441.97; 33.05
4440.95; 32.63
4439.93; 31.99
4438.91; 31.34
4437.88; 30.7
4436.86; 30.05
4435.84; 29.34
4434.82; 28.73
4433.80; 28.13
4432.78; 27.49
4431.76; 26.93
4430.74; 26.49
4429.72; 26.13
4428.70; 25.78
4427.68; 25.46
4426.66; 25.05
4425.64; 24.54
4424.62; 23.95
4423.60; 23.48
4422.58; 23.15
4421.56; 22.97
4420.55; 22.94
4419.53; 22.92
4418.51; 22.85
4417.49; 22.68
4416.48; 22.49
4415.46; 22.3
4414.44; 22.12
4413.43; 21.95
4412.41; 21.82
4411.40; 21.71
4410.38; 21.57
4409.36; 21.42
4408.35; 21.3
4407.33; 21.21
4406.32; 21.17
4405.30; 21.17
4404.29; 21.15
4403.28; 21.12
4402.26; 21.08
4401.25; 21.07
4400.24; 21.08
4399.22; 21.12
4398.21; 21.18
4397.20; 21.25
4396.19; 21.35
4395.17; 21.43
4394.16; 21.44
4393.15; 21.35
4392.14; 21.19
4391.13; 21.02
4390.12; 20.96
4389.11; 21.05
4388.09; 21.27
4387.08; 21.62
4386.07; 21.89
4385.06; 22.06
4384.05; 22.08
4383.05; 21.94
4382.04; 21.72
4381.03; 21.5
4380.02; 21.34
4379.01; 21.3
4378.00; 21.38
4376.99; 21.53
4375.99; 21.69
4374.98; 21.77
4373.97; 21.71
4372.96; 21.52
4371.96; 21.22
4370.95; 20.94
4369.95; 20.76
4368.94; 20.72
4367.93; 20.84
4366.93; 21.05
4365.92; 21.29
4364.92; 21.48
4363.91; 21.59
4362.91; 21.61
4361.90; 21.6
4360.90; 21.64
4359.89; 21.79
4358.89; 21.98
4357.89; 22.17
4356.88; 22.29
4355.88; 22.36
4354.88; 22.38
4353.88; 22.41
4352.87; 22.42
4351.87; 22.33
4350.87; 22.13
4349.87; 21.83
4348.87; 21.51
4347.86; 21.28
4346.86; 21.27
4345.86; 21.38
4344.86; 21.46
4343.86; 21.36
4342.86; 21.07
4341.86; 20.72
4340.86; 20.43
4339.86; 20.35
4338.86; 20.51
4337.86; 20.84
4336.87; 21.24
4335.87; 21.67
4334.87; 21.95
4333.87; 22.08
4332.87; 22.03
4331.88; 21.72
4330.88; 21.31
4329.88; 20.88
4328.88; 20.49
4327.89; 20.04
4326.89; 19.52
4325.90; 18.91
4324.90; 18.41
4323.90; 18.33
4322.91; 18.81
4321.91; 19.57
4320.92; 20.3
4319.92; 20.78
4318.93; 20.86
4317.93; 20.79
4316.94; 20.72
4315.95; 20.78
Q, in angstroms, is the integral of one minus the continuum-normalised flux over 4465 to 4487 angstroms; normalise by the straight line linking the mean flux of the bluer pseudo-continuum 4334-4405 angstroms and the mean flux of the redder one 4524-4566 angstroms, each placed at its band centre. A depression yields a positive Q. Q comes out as -4.1 angstroms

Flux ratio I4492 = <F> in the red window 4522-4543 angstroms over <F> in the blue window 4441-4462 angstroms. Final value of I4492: 0.6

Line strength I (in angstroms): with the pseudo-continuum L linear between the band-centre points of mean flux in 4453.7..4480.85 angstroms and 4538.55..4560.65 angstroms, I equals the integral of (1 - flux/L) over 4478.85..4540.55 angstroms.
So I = 7.01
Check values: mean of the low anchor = 27.2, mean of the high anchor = 18.7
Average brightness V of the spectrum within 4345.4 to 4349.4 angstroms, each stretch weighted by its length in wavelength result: 21.3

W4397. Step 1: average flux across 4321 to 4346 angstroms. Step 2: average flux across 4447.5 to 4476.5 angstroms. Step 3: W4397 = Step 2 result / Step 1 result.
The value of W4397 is 1.43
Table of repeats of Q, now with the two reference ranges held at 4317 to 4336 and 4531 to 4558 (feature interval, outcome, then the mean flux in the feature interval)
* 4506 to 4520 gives -0.8 angstroms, 20.1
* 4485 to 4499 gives -1.2 angstroms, 20.9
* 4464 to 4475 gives -3.8 angstroms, 26.1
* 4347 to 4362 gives -1.3 angstroms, 22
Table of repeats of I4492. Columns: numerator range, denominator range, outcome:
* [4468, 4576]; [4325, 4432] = 0.92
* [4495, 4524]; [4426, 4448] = 0.68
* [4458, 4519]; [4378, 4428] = 1.03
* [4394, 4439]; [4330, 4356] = 1.10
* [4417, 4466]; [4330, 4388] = 1.37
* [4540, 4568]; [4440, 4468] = 0.58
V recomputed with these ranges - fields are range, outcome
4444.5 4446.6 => 33.4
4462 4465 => 29.6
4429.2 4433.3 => 26.8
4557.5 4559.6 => 17.8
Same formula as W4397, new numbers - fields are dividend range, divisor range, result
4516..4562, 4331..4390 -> 0.88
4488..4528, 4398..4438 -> 0.86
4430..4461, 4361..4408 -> 1.49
